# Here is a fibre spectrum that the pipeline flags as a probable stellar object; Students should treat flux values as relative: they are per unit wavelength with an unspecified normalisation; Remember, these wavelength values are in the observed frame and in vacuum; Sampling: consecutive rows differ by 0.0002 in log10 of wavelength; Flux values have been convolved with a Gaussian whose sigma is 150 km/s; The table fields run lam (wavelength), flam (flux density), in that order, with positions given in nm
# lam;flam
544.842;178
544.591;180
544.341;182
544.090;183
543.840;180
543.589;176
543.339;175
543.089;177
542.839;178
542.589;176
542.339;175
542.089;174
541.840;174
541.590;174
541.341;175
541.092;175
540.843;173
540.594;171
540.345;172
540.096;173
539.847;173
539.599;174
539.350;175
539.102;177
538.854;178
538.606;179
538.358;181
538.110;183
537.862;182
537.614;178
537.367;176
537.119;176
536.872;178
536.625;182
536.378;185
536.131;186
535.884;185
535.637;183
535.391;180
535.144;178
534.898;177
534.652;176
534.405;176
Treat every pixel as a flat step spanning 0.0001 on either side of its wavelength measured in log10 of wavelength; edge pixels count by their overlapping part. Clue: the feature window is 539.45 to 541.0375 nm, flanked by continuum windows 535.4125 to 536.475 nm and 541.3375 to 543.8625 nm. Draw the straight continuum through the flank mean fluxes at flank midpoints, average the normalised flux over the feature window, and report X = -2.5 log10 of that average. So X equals 0.04 mag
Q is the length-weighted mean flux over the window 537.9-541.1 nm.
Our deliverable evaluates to 176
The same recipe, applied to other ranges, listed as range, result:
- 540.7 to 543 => 175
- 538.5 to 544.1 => 175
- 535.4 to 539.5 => 180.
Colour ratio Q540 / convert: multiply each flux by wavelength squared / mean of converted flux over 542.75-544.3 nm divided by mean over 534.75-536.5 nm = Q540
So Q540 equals 1.01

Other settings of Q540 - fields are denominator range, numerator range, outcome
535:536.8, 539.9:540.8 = 0.96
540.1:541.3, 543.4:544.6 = 1.05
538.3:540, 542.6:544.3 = 1.03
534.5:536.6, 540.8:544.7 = 1.00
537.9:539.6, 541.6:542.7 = 0.99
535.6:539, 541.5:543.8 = 0.99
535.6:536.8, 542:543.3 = 0.98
